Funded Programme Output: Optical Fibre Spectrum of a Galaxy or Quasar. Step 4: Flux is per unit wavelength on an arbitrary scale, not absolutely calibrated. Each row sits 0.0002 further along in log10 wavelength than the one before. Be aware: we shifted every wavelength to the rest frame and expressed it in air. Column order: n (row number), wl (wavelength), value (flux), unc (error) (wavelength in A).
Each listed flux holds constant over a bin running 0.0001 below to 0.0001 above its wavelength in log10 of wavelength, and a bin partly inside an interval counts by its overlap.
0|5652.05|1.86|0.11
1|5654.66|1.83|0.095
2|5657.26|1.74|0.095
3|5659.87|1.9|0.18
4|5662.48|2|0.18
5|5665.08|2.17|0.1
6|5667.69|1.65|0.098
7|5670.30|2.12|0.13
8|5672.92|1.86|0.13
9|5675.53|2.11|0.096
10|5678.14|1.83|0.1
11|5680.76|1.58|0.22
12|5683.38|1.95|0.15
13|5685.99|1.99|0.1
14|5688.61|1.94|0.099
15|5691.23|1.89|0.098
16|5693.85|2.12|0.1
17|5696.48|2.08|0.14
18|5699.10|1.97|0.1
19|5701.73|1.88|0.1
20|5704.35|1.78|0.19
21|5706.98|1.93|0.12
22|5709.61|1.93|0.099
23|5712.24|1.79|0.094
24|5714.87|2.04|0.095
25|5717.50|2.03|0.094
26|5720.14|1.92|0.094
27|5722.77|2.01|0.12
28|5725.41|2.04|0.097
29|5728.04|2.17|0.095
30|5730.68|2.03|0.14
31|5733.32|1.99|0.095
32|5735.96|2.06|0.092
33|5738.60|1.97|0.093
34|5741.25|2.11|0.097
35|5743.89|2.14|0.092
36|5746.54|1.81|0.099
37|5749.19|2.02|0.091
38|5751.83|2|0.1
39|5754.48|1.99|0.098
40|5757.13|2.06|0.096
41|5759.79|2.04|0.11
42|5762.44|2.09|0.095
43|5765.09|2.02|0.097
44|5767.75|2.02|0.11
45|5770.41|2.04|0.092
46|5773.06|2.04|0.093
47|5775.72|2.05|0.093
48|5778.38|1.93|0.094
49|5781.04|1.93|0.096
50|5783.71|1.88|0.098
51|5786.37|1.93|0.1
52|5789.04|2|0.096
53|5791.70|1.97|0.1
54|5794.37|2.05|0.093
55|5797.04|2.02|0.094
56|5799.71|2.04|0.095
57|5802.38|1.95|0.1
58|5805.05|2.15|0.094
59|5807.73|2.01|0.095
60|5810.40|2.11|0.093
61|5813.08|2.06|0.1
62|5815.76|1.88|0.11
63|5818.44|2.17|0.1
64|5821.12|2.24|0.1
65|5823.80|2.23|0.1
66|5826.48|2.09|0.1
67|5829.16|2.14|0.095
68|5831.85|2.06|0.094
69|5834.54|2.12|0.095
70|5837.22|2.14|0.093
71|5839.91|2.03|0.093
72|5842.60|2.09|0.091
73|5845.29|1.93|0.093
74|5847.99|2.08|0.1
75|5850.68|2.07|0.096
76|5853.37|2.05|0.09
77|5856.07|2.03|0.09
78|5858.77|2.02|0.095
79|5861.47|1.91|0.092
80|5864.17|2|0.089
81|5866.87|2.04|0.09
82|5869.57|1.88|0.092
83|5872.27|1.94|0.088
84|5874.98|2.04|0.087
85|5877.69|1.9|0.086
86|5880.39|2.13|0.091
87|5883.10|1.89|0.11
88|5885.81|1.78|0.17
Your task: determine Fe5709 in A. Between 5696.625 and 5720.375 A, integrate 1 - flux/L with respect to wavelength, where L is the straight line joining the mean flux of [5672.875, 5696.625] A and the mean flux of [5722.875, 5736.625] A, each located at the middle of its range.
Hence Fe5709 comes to 0.83 A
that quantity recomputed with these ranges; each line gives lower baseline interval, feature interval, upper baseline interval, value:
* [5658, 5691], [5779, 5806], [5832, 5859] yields 0.36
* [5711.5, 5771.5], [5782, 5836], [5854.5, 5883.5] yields -1.47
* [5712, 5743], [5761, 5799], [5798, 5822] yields 0.93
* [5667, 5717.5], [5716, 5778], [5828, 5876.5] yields -2.10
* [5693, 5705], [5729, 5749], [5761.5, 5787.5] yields -0.37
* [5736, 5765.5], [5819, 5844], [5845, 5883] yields -1.50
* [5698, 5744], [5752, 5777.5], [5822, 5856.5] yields -0.17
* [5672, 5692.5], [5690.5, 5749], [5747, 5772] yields -0.90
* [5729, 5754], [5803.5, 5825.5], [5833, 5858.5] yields -0.63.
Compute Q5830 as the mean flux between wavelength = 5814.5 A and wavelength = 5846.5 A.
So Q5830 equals 2.09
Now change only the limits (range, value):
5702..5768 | 2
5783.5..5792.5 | 1.95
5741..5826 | 2.03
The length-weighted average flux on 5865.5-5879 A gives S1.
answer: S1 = 1.96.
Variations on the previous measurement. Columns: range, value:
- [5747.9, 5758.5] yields 2.02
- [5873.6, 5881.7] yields 2.02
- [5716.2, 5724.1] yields 1.99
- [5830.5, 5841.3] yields 2.09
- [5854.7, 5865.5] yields 1.99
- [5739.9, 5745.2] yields 2.12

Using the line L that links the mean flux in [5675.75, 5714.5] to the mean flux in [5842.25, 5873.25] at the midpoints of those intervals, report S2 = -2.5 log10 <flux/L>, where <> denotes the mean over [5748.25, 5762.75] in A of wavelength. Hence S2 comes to -0.05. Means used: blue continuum 1.91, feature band 2.03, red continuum 2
